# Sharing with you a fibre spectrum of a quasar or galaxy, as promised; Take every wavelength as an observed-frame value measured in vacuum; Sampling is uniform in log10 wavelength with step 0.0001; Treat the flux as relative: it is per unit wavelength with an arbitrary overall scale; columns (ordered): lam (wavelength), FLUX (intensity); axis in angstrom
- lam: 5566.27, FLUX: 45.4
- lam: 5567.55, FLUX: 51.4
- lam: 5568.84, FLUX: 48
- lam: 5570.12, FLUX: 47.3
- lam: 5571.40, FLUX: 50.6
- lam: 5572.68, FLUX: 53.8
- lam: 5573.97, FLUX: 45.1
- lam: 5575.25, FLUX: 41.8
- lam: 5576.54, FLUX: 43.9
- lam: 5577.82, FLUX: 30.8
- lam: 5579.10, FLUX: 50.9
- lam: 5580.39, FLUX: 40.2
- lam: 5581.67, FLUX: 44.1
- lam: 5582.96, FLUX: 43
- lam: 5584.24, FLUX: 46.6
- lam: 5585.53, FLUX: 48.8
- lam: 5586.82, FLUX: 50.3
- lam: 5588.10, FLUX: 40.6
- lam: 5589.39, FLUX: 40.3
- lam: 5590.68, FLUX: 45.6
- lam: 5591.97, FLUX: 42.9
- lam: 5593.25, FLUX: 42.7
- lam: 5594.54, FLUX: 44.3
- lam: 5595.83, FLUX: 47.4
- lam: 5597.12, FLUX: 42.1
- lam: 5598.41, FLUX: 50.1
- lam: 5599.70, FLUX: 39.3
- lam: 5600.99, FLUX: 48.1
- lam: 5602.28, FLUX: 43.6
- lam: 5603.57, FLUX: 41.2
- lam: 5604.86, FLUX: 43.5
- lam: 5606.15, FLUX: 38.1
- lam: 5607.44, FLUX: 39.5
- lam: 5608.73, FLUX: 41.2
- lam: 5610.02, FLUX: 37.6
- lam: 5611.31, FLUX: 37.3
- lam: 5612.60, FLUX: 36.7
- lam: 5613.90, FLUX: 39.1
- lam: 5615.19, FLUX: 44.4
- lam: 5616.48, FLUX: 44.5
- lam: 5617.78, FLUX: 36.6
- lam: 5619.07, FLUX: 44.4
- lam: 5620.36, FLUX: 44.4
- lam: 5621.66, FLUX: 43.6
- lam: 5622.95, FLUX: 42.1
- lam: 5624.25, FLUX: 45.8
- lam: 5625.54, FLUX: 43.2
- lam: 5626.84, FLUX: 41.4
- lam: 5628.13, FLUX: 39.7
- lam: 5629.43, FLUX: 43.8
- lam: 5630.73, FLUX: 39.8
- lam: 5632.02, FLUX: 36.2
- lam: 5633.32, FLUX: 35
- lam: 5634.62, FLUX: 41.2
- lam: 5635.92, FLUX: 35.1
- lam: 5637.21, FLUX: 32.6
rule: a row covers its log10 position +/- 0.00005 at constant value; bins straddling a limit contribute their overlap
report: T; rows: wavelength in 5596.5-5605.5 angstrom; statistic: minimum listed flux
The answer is 39.3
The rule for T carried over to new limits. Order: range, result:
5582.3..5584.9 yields 43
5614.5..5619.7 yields 36.6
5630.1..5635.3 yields 35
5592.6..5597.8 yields 42.1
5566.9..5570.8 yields 47.3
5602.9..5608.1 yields 38.1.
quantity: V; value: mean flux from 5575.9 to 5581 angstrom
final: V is 41.5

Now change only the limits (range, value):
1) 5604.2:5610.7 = 40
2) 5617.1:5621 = 41.8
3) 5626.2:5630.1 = 41.6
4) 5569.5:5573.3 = 50.6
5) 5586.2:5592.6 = 43.9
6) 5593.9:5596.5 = 45.8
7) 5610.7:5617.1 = 40.4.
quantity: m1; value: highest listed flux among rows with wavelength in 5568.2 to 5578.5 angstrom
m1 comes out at 53.8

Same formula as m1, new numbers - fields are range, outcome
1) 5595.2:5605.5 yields 50.1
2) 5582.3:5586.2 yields 48.8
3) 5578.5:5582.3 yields 50.9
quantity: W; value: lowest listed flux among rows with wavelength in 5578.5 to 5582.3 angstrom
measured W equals 40.2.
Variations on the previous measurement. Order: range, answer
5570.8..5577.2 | 41.8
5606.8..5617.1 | 36.7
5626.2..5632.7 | 36.2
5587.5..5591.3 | 40.3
